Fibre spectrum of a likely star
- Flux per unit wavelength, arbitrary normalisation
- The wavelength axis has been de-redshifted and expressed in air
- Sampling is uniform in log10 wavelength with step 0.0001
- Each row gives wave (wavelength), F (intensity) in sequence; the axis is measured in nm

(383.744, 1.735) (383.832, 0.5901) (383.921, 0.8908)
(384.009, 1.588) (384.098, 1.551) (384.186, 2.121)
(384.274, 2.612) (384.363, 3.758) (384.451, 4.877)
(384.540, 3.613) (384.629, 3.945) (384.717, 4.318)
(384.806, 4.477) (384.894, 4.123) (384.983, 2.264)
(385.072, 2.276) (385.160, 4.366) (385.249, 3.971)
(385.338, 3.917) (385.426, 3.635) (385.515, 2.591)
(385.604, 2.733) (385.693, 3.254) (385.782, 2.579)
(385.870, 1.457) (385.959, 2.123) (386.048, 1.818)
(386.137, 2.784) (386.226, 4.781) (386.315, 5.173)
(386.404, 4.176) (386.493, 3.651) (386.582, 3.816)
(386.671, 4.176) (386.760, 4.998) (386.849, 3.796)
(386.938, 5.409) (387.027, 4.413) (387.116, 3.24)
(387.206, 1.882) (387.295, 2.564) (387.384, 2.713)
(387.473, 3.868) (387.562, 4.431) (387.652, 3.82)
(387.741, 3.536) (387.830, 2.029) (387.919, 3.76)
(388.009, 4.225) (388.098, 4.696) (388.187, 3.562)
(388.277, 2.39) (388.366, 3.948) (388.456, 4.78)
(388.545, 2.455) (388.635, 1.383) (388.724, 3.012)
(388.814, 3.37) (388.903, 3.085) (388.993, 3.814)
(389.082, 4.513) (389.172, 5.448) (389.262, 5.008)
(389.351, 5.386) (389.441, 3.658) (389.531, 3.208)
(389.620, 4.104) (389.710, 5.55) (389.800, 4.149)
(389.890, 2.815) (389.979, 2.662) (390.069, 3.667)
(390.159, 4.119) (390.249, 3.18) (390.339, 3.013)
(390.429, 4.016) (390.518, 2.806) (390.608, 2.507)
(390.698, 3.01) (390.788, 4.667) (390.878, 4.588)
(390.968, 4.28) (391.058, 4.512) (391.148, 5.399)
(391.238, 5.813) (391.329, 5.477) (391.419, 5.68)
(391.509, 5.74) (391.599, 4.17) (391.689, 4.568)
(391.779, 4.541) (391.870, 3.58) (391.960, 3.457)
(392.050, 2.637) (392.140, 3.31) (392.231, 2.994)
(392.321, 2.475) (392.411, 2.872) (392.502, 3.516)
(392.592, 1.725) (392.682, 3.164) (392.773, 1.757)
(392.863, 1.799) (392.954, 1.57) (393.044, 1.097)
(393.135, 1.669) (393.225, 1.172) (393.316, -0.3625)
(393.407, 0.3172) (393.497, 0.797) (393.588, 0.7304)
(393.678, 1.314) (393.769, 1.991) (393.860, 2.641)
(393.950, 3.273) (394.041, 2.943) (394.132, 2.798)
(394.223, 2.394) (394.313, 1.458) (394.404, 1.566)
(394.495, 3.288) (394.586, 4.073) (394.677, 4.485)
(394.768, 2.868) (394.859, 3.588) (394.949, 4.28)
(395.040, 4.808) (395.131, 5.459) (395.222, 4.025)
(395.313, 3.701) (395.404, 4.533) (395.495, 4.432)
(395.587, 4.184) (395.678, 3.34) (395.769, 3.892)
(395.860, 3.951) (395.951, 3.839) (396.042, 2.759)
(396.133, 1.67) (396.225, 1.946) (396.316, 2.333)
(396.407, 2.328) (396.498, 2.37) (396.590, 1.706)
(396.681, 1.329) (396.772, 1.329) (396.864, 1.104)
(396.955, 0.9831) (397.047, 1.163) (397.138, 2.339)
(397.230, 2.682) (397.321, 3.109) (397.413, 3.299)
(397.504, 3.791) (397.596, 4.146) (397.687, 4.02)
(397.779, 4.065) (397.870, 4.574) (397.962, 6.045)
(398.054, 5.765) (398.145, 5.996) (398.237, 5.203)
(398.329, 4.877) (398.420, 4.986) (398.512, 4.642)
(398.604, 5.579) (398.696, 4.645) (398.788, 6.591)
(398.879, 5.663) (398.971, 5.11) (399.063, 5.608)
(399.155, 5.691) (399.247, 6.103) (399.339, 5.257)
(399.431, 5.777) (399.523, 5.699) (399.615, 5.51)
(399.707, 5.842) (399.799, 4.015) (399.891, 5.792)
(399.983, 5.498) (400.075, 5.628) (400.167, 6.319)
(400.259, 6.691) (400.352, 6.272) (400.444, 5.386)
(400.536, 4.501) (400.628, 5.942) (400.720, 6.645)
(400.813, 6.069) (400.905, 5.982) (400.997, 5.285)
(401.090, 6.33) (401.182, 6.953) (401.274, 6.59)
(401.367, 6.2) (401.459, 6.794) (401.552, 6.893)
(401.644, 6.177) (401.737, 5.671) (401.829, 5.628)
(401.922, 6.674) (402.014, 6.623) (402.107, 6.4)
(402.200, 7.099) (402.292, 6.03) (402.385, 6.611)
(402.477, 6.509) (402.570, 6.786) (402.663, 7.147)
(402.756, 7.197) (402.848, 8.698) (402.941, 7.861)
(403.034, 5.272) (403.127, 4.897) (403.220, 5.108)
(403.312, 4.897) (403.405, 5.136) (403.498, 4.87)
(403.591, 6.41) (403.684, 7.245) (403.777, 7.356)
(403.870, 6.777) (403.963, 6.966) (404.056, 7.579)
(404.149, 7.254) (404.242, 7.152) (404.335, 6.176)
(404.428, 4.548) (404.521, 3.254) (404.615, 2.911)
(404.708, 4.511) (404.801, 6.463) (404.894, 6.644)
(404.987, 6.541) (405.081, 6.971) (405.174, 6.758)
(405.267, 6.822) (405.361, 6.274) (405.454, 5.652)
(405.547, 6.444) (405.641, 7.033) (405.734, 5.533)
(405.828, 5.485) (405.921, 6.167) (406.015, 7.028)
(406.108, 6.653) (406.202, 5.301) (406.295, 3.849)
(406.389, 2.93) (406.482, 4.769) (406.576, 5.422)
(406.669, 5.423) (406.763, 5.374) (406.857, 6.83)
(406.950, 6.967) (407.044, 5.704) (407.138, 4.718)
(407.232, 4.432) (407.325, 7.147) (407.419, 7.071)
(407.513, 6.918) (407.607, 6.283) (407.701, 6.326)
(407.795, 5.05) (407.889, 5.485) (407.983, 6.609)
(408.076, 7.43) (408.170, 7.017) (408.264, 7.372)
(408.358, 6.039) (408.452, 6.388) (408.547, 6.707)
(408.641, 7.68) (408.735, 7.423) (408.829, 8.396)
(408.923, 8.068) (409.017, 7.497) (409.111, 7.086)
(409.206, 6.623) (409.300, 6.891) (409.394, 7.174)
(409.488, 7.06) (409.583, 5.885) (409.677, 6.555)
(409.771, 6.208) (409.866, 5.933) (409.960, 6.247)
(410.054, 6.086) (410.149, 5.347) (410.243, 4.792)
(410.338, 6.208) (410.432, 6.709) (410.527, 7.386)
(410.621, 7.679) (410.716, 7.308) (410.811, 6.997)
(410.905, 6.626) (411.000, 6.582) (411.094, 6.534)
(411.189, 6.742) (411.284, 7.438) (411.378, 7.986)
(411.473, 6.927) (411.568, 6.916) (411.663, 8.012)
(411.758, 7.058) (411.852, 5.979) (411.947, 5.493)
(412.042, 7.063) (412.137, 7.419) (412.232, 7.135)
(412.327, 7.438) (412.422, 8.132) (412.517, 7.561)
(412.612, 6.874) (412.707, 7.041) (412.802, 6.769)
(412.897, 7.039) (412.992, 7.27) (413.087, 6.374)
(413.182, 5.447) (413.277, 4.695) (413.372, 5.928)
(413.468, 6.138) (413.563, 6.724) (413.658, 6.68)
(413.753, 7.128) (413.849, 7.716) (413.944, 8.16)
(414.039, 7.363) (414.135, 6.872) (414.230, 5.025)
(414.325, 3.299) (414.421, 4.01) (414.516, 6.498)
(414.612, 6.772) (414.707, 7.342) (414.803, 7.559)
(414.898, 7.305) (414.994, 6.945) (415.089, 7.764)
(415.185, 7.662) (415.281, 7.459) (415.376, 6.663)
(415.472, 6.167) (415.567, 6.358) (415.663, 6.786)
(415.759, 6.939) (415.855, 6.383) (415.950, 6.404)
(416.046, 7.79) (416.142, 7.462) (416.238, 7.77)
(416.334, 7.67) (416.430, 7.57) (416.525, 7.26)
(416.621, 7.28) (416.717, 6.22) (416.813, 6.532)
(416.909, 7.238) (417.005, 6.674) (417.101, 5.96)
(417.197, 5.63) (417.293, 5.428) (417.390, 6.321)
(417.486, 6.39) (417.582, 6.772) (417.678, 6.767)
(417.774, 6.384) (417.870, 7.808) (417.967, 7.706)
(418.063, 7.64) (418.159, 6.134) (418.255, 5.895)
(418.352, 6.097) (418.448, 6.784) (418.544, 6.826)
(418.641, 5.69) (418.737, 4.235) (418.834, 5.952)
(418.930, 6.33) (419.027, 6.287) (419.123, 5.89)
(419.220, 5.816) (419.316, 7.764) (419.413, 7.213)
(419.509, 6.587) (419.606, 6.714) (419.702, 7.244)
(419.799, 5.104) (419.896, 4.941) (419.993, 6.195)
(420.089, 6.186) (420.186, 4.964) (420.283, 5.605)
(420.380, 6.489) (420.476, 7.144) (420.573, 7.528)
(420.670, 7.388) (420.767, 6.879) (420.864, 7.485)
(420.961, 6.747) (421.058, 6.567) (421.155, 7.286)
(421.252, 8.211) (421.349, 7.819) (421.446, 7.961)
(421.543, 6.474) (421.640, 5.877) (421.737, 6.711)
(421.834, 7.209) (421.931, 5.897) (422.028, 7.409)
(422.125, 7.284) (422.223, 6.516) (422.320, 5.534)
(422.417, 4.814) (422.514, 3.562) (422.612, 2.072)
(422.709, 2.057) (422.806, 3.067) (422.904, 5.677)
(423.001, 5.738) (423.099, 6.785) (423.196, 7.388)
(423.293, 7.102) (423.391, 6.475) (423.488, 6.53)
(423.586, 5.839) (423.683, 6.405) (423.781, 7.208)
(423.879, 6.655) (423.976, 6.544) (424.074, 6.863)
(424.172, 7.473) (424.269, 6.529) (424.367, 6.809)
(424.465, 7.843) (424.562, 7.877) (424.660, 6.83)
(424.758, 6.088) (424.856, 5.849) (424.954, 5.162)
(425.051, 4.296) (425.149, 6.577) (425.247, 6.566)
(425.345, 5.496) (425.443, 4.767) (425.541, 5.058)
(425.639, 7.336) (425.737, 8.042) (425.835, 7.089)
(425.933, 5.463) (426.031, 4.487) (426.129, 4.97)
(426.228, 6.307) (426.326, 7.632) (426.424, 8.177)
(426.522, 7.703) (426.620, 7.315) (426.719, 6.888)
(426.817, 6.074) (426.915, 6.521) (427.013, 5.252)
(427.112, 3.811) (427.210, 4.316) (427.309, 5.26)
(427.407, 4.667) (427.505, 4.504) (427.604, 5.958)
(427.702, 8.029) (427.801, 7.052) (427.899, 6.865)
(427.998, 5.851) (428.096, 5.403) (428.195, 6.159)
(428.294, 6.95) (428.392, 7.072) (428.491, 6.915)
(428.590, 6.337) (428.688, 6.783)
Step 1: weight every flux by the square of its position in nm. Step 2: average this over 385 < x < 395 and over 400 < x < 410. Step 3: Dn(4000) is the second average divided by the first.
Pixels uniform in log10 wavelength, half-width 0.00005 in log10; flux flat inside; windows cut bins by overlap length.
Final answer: 2.03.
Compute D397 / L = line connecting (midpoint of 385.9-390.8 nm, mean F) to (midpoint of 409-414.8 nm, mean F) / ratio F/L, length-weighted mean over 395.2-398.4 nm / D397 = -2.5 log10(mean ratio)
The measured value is 0.38 mag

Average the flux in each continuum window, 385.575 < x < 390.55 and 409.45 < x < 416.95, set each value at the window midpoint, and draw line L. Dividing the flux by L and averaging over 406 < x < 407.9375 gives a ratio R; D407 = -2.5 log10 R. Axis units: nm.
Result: 0.06 mag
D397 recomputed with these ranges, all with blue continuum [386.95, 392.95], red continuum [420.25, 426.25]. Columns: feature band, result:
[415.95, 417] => -0.246 mag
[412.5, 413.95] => -0.209 mag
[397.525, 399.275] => -0.197 mag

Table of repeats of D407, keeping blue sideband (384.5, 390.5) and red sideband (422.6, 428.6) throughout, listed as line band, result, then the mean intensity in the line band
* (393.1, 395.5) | 0.437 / 2.73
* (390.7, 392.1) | -0.178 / 4.55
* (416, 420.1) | -0.164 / 6.56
